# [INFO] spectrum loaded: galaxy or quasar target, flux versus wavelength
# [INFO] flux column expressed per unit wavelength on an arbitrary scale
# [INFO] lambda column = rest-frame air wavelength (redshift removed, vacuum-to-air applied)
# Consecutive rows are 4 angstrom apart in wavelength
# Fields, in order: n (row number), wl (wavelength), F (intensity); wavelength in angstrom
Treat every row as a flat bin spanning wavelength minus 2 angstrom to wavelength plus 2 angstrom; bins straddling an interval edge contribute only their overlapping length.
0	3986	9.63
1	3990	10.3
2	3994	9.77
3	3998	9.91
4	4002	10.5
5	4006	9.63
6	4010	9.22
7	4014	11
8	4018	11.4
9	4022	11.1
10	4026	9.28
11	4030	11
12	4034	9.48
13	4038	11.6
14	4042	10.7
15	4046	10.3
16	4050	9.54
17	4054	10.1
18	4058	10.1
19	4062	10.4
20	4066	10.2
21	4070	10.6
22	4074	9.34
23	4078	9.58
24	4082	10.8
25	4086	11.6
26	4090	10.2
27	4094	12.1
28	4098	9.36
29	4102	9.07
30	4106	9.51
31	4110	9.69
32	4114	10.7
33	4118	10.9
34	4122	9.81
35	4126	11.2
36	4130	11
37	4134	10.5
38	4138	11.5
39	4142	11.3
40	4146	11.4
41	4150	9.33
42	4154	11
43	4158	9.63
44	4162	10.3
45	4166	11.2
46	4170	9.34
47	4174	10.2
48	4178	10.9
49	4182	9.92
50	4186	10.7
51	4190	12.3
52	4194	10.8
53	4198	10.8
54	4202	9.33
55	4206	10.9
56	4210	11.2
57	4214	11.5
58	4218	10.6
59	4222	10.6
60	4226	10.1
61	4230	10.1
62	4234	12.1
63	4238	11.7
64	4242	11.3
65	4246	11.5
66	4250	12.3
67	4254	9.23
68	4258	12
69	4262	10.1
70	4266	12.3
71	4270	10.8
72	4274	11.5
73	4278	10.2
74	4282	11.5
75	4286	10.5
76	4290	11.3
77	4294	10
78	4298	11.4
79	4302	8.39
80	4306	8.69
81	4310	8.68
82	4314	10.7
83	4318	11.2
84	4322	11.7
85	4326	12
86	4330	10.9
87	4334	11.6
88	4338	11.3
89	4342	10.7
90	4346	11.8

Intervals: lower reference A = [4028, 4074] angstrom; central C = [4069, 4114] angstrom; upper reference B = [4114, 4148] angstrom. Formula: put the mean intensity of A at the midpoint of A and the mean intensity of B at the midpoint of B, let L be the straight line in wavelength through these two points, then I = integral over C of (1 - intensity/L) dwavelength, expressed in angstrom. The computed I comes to 1.9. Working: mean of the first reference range 10.3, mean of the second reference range 10.9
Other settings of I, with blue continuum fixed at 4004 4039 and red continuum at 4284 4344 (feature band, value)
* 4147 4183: 0.8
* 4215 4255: -1.8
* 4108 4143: -0.9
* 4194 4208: 0.1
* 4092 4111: 0.9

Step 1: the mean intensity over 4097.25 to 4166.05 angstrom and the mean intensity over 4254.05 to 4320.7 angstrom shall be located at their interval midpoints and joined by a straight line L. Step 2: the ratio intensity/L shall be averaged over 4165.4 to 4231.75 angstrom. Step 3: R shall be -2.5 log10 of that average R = -0.01 mag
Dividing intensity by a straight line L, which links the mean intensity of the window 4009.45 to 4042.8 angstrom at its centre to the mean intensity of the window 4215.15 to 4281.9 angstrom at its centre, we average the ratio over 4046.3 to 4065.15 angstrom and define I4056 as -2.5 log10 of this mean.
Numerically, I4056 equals 0.06 mag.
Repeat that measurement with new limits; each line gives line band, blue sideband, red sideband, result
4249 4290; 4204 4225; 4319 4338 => 0.02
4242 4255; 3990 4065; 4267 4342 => -0.06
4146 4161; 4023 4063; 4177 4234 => 0.04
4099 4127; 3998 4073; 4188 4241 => 0.06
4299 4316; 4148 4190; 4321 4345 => 0.21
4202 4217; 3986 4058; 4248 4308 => -0.03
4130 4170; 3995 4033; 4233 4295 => 0.01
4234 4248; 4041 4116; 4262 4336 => -0.10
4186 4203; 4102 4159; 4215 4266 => -0.01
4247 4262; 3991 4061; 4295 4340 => -0.05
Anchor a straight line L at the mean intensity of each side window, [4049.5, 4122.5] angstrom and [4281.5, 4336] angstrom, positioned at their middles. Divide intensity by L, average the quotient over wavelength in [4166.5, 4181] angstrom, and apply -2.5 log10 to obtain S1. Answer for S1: 0.01 mag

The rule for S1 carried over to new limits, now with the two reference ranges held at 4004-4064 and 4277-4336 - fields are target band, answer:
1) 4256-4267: -0.08 mag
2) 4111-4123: -0.01 mag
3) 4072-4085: 0.04 mag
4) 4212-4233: -0.01 mag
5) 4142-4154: -0.02 mag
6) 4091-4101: -0.01 mag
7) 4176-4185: 0.00 mag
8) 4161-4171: 0.01 mag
